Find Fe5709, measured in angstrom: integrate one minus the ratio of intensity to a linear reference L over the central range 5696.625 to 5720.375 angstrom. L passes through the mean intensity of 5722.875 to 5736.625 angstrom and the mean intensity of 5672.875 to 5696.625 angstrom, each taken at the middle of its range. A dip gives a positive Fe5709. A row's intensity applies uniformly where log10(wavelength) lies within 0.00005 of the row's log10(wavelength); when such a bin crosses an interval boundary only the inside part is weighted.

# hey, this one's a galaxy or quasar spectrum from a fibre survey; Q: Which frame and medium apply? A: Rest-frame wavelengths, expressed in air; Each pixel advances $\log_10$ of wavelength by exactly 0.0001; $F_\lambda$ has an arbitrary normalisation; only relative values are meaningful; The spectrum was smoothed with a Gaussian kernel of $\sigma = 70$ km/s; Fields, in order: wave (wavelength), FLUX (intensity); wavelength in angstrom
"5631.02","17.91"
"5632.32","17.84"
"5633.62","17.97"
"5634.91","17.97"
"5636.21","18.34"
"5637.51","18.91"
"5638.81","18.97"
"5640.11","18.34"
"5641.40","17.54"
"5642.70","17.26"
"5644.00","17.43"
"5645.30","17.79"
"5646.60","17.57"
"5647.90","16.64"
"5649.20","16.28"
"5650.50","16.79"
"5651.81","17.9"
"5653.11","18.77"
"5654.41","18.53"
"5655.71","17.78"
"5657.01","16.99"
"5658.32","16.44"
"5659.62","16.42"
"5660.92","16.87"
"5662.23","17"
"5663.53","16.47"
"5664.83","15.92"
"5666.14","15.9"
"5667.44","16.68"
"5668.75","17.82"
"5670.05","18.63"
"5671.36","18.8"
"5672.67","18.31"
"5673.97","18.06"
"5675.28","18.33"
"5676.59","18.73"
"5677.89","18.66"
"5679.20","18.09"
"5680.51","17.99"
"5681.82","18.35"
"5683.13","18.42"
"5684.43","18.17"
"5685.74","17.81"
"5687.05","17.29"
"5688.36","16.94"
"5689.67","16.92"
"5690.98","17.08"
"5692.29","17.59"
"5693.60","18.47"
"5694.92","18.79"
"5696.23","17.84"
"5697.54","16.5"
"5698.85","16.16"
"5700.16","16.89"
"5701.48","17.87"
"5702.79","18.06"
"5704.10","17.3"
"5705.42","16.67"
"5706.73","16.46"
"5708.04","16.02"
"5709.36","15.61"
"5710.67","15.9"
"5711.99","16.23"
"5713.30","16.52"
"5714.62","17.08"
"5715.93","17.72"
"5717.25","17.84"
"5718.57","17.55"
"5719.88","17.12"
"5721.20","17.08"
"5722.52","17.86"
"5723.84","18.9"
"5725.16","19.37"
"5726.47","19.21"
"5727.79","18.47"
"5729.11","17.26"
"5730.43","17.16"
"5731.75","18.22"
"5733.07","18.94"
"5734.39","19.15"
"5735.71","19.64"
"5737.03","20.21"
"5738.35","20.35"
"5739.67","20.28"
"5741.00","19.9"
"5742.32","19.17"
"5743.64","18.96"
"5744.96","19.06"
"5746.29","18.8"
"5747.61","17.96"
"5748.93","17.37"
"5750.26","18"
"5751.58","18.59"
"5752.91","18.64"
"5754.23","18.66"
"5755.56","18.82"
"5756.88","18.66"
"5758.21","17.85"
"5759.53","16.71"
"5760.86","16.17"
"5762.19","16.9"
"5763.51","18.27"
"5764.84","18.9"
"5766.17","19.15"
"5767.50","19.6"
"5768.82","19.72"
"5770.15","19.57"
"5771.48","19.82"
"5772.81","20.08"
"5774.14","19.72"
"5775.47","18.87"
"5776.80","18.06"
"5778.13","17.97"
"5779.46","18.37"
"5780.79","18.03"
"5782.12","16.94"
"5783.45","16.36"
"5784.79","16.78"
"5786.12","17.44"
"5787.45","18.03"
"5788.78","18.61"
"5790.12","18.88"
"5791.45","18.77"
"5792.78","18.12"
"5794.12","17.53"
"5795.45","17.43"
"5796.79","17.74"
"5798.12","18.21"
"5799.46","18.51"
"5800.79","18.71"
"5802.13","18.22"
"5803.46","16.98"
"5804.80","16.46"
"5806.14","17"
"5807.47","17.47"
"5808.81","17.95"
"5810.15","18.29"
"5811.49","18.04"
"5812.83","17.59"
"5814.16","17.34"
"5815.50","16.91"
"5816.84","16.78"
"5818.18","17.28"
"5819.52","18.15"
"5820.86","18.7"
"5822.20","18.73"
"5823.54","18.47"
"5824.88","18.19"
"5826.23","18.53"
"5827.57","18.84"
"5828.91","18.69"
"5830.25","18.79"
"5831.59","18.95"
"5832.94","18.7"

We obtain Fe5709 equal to 1.90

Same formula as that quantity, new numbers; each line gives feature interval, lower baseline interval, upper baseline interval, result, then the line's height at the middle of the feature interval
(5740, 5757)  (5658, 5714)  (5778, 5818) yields -1.1 angstrom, 17.5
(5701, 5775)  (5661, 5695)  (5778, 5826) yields -2.0 angstrom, 17.8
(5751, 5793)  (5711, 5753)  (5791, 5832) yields -0.4 angstrom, 18.2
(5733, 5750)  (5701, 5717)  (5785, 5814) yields -2.0 angstrom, 17.2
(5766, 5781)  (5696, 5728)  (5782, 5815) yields -1.3 angstrom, 17.6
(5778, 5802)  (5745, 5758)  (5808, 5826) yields 0.2 angstrom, 18.1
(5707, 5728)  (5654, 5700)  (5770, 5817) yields 0.4 angstrom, 17.7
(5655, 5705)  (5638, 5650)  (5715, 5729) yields 0.7 angstrom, 17.8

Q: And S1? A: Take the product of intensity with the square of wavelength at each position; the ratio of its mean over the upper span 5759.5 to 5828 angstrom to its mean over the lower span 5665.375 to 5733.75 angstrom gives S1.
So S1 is 1.1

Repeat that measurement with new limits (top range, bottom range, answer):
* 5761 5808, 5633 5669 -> 1.10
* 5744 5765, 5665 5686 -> 1.03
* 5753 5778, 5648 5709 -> 1.10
